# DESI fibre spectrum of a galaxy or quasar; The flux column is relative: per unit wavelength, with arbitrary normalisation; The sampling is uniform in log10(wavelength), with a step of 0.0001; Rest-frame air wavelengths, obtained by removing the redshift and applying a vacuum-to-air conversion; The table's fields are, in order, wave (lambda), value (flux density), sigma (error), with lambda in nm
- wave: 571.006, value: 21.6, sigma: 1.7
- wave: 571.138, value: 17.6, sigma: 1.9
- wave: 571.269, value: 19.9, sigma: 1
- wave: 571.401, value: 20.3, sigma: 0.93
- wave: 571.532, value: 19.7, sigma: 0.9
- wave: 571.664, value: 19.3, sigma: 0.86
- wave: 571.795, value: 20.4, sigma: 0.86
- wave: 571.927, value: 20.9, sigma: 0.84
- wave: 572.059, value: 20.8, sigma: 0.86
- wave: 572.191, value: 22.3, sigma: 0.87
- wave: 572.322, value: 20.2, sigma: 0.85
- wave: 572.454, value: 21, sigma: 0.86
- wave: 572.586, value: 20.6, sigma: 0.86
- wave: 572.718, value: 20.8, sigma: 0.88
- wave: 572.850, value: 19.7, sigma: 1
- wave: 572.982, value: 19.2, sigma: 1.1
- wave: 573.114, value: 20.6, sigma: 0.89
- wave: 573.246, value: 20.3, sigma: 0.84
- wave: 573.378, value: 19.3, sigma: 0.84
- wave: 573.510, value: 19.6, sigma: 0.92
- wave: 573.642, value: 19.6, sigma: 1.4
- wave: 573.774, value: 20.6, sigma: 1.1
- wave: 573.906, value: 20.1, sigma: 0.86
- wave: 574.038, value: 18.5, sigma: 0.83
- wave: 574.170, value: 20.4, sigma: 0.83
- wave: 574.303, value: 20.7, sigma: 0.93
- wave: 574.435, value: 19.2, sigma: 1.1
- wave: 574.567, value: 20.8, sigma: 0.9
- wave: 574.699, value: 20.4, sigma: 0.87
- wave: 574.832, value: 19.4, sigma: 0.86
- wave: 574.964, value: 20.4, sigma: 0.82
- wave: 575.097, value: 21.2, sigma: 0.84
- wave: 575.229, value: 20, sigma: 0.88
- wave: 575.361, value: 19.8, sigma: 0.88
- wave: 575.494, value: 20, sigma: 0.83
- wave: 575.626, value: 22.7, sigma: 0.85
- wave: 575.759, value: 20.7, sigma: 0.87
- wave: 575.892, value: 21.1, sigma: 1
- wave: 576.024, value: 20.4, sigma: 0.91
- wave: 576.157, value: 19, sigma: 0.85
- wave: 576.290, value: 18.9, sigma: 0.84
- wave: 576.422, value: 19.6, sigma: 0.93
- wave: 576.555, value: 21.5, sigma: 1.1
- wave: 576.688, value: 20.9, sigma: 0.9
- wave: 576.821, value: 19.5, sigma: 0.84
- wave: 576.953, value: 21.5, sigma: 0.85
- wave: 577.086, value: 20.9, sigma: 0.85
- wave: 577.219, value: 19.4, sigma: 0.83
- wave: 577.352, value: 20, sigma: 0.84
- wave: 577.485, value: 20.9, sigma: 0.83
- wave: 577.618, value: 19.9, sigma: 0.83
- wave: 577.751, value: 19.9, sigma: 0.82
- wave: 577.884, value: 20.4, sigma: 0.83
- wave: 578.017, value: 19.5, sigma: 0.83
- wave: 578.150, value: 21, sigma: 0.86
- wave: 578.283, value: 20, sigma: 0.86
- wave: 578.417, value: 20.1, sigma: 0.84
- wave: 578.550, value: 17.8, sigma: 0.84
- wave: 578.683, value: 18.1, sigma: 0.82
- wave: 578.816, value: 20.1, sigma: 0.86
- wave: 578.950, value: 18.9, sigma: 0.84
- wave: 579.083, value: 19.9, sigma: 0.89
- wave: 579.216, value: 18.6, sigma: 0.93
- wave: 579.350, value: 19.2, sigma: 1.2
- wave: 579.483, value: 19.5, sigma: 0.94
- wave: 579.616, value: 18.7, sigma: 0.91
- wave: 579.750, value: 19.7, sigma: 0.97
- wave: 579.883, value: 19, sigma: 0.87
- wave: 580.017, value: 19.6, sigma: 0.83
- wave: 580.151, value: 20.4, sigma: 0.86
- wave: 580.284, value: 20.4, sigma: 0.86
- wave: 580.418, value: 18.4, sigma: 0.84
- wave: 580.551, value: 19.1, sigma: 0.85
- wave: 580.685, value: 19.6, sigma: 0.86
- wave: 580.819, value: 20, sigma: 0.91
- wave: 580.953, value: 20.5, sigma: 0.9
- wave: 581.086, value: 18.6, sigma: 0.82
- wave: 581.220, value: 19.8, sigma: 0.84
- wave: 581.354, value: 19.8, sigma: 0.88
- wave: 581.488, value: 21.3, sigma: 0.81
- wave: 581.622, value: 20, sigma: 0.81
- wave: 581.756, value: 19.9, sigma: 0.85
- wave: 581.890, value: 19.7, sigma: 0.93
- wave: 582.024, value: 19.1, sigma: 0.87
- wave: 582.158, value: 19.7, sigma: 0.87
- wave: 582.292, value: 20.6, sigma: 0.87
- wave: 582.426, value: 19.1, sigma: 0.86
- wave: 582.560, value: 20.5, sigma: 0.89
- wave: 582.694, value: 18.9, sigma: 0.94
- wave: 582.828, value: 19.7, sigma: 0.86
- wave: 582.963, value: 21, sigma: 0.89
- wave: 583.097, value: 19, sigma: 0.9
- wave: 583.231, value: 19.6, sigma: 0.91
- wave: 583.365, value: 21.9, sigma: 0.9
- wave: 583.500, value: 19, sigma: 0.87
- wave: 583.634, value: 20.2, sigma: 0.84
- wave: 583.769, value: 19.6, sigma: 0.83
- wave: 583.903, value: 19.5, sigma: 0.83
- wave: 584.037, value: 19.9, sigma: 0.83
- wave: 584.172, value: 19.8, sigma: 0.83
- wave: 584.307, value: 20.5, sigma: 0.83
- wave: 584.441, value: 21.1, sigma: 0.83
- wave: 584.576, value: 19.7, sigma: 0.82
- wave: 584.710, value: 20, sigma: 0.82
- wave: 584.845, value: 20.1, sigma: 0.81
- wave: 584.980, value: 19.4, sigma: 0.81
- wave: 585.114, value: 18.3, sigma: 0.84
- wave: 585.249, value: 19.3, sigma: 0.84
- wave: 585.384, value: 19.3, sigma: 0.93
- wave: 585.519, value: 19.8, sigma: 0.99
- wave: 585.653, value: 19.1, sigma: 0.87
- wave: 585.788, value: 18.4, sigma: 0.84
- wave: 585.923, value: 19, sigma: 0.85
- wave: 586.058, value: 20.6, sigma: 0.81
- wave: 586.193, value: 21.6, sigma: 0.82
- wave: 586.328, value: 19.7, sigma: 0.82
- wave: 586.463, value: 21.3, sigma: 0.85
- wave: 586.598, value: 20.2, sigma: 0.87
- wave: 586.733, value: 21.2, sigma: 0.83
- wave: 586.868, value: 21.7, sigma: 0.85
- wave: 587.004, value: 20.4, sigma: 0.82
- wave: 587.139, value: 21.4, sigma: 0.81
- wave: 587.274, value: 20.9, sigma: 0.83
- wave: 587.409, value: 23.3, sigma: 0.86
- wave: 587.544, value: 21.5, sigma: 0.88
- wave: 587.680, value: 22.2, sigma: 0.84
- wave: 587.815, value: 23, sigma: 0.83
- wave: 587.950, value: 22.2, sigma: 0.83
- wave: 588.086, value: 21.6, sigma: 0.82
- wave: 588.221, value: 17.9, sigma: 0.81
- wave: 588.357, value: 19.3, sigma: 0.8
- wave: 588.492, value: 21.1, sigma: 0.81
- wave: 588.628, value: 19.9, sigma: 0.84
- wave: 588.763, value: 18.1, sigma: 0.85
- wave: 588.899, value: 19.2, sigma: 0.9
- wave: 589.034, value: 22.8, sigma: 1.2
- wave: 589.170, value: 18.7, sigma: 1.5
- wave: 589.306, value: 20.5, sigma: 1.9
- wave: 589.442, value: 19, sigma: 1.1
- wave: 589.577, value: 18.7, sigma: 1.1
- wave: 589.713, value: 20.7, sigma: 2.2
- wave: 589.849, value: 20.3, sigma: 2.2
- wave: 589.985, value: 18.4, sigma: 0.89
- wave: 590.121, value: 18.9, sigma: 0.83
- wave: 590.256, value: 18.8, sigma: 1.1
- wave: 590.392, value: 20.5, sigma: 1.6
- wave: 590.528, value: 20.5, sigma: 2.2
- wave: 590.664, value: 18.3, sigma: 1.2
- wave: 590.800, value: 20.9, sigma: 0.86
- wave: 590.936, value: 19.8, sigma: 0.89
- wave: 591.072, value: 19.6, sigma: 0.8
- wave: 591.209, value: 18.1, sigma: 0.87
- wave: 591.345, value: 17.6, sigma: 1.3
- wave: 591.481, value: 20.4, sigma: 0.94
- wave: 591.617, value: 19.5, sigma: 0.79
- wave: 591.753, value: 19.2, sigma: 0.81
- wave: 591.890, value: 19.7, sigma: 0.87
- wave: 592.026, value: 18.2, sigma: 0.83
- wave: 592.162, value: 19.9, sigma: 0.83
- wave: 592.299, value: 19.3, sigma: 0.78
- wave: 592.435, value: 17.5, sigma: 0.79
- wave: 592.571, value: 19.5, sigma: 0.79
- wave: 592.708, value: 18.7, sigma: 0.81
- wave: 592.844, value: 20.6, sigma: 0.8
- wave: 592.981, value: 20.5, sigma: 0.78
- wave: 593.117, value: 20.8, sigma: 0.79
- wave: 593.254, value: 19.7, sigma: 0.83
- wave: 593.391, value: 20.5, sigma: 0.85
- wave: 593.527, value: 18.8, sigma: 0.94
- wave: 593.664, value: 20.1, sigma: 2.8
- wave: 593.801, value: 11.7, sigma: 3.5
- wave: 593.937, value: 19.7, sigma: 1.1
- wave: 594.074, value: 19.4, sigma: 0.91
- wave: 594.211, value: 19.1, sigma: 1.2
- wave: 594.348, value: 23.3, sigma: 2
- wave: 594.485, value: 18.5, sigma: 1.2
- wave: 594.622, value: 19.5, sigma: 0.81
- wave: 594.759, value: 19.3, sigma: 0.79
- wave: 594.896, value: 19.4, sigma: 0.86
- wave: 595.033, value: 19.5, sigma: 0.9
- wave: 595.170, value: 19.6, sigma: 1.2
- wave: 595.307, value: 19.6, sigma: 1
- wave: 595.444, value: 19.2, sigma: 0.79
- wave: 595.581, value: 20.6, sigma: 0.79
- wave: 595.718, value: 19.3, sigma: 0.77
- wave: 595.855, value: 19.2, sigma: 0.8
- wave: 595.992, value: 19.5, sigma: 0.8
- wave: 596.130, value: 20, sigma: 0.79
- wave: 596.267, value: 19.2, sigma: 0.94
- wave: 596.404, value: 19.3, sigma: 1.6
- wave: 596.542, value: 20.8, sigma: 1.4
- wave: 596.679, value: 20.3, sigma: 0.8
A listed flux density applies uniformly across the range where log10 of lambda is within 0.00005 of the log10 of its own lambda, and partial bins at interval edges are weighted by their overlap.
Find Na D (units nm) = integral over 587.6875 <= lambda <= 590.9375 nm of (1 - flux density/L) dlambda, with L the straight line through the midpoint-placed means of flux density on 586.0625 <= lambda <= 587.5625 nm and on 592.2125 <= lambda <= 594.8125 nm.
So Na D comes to 0.07 nm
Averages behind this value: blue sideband 21.2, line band 20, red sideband 19.3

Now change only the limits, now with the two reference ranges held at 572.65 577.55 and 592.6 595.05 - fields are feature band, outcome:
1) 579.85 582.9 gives 0.030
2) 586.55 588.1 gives -0.156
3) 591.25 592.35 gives 0.016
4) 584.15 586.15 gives 0.012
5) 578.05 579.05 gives 0.030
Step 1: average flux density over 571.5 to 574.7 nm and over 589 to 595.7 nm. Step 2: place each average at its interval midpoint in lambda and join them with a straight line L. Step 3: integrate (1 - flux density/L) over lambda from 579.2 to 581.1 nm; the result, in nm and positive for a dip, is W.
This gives 0.044 nm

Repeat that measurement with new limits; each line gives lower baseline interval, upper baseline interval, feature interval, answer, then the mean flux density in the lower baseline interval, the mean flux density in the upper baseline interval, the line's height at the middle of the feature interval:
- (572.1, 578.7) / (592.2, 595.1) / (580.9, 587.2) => -0.065 nm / 20.2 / 19.3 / 19.8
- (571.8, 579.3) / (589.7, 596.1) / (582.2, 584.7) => -0.023 nm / 20.1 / 19.4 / 19.8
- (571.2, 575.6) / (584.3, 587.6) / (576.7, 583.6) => 0.168 nm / 20.2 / 20.3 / 20.3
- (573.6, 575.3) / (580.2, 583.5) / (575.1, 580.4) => 0.014 nm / 20.1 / 19.8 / 20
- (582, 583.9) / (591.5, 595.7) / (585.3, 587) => -0.039 nm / 19.9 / 19.4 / 19.7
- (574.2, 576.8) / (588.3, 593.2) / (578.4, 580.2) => 0.082 nm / 20.3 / 19.5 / 20.1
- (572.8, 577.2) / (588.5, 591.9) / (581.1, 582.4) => 0.000 nm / 20.2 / 19.5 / 19.9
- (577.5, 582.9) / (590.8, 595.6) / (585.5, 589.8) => -0.224 nm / 19.6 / 19.3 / 19.5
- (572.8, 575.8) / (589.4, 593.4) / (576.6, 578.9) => 0.000 nm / 20.1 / 19.5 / 20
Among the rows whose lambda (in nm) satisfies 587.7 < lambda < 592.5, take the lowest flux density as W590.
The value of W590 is 17.5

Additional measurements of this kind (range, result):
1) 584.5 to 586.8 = 18.3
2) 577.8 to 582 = 17.8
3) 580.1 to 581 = 18.4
